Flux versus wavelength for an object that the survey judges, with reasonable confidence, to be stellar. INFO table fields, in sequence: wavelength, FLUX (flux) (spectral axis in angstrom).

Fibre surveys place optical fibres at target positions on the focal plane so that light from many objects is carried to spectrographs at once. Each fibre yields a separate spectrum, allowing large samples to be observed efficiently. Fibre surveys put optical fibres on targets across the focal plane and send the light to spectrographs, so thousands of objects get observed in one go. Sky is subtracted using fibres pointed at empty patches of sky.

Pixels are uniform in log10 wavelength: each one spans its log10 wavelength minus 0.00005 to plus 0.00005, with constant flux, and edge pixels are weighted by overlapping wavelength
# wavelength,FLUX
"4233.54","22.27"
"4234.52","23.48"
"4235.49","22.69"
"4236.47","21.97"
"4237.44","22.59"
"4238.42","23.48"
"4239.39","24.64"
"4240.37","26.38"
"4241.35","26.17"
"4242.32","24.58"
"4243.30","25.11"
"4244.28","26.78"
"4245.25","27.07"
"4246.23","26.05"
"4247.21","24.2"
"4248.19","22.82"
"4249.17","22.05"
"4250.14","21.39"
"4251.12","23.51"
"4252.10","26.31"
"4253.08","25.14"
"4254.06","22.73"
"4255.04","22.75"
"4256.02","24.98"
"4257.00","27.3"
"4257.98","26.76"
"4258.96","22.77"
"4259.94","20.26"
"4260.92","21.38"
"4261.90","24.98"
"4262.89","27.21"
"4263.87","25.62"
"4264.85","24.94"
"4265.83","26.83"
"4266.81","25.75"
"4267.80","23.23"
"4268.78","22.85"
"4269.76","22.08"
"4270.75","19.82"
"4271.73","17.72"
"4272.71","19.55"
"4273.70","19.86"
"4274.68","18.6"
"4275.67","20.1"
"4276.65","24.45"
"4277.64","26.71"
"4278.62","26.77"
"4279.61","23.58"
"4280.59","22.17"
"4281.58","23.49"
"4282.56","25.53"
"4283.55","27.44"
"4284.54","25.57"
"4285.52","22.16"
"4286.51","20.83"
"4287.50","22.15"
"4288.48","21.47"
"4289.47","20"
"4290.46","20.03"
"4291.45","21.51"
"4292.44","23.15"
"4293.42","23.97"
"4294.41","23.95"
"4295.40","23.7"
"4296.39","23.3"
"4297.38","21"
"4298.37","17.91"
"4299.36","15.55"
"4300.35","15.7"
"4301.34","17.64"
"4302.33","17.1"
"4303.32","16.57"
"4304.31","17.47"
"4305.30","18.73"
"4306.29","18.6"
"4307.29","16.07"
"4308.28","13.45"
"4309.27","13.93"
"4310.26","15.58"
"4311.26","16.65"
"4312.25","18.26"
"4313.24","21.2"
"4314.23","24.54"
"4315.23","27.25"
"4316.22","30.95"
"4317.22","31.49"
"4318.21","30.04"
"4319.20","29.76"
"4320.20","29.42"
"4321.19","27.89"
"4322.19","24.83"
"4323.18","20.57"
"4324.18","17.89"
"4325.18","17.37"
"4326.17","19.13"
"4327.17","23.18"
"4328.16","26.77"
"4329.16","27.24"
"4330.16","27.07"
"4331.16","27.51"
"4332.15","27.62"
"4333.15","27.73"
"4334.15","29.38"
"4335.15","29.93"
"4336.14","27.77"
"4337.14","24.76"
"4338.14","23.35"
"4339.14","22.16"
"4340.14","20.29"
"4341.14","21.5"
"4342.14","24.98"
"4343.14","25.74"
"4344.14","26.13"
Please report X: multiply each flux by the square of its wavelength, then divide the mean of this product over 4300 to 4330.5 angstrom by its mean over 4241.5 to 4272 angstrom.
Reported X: 0.9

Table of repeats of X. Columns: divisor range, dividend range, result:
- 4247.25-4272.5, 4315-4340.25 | 1.13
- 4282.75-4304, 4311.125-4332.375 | 1.20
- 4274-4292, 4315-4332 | 1.15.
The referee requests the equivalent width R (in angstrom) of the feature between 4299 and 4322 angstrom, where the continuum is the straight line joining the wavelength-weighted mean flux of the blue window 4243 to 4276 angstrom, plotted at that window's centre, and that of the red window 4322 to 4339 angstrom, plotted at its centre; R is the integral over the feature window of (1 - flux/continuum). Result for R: 3.1 angstrom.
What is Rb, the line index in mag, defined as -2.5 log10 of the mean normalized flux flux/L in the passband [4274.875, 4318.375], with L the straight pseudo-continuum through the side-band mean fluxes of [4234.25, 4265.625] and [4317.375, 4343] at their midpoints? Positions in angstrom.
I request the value 0.16 mag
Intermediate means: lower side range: 24.3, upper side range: 25.2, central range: 21.5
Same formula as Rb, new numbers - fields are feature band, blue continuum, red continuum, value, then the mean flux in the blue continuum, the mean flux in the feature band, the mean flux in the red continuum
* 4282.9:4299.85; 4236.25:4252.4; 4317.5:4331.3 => 0.13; 24.4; 22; 24.9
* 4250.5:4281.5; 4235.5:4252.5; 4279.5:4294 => 0.01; 24.4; 23.4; 22.9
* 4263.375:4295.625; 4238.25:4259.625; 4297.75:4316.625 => -0.07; 24.7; 22.9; 18.5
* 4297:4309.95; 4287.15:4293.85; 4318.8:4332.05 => 0.33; 21.7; 16.8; 24.6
